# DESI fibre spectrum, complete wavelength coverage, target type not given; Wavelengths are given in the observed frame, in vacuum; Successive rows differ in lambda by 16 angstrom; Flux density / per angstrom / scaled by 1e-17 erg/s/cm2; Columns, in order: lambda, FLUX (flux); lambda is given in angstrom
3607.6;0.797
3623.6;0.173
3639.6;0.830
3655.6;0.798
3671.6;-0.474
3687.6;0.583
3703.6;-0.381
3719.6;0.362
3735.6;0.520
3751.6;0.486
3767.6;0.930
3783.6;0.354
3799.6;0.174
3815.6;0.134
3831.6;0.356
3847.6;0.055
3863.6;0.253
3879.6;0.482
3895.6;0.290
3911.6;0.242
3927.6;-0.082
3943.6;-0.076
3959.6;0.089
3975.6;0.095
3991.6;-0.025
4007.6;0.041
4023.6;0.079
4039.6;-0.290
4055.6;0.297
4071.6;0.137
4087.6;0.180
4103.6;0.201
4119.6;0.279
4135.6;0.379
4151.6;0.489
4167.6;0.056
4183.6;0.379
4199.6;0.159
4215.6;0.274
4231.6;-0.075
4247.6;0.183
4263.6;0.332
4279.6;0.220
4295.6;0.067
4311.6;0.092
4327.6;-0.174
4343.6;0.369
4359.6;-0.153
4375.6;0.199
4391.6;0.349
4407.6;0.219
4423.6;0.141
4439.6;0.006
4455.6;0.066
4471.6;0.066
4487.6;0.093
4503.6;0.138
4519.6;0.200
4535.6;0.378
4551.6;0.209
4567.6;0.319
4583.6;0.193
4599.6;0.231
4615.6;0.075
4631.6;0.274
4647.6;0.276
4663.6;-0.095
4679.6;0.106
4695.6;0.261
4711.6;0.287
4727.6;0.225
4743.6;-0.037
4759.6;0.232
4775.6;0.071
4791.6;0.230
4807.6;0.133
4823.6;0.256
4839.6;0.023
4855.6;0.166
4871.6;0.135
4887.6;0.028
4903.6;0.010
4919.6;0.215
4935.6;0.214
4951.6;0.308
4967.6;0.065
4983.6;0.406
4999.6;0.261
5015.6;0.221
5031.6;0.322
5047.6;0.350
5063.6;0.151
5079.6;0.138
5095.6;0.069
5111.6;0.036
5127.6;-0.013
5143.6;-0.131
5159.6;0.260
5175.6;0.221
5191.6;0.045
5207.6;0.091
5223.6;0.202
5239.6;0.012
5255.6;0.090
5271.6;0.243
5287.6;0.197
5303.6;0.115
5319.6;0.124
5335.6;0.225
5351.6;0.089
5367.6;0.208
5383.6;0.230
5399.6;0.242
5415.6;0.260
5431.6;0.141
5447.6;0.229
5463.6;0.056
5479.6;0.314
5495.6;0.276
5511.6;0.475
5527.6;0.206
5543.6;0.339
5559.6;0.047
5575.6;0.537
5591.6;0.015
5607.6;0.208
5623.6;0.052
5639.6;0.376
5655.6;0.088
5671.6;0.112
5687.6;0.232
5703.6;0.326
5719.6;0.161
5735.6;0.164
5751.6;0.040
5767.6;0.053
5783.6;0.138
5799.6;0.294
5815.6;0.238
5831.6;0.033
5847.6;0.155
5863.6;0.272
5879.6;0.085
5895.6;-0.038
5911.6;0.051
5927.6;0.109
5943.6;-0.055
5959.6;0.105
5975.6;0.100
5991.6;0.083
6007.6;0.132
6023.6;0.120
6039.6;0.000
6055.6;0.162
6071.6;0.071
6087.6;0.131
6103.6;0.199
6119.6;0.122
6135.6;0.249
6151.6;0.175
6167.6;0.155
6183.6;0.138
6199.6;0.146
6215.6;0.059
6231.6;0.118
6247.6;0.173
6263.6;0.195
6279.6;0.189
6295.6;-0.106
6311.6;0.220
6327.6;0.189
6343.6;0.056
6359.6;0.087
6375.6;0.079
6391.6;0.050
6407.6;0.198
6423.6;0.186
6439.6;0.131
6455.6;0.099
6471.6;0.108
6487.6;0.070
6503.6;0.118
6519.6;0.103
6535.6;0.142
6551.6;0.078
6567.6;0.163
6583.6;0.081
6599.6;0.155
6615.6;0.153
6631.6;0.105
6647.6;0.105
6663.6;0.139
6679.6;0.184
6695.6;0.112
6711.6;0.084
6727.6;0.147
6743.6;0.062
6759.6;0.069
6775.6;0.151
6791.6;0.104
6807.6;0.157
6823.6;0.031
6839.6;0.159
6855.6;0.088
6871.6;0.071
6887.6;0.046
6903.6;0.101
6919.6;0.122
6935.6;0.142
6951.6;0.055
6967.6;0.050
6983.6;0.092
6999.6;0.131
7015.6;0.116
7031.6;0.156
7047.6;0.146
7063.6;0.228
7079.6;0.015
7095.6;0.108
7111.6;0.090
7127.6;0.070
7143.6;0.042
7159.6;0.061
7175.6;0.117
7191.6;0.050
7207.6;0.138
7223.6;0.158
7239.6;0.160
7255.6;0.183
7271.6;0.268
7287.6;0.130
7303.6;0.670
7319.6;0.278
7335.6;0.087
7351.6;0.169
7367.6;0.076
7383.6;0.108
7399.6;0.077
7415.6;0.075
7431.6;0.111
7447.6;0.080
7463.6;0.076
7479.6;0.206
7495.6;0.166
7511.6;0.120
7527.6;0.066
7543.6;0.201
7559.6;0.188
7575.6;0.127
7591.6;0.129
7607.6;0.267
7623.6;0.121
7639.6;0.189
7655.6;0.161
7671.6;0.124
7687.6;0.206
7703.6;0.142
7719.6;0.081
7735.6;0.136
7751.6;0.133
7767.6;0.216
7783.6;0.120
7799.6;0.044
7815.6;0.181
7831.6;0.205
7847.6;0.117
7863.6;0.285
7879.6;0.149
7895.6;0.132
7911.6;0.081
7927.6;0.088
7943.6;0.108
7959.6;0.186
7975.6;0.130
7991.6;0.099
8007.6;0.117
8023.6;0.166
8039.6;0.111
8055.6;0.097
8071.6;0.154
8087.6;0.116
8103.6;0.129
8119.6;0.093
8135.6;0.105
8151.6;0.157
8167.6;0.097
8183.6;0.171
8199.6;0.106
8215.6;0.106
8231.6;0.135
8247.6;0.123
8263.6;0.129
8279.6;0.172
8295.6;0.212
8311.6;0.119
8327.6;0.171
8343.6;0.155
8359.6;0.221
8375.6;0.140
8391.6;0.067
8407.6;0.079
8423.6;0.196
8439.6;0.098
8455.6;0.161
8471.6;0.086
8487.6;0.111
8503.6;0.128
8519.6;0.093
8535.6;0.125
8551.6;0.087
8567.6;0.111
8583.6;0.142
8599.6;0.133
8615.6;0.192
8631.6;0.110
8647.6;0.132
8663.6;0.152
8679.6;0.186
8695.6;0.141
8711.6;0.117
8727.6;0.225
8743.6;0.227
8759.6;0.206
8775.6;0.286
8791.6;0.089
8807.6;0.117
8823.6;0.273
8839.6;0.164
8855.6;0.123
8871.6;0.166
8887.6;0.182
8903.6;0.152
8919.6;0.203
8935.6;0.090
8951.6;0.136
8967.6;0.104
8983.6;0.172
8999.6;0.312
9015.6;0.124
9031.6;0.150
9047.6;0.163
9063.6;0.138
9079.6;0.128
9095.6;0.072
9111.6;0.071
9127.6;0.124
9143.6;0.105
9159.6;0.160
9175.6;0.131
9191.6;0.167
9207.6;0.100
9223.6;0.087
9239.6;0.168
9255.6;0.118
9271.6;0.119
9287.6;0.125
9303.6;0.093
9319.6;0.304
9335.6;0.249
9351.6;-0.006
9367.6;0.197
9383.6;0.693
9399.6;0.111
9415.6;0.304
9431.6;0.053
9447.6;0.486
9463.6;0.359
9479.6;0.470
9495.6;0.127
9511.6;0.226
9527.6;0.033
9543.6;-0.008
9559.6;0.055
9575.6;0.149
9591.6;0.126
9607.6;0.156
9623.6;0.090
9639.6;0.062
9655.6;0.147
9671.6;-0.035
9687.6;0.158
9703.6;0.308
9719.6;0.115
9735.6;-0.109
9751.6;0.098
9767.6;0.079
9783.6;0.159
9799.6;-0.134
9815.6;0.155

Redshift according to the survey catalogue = 0.112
